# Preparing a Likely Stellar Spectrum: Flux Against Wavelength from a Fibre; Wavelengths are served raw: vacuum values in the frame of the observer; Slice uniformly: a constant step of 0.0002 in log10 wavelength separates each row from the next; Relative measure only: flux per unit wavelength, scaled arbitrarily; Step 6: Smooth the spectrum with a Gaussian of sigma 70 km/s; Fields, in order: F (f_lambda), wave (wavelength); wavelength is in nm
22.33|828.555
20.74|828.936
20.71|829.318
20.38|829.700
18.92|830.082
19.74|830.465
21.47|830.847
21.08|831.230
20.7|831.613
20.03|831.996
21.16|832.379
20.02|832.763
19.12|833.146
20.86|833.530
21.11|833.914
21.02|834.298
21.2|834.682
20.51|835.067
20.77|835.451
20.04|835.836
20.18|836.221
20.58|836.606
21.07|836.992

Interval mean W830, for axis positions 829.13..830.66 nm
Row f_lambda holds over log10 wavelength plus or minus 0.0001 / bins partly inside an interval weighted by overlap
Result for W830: 19.9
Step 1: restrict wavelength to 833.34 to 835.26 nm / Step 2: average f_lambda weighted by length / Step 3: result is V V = 20.9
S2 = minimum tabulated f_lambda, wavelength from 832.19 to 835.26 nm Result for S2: 19.12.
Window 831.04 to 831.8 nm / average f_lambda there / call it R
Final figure 20.9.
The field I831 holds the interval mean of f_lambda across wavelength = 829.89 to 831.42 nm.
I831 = 20.3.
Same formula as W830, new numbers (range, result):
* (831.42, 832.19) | 20.4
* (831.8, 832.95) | 20.4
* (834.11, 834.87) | 21.1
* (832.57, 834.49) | 20.4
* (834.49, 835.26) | 20.9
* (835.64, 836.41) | 20.1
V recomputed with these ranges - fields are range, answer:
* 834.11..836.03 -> 20.7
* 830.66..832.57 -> 20.9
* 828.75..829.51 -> 20.7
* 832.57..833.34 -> 19.6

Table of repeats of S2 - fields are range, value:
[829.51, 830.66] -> 18.92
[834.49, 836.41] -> 20.04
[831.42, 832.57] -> 20.03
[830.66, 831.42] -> 21.08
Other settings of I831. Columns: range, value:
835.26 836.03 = 20.4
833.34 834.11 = 21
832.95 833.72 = 20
